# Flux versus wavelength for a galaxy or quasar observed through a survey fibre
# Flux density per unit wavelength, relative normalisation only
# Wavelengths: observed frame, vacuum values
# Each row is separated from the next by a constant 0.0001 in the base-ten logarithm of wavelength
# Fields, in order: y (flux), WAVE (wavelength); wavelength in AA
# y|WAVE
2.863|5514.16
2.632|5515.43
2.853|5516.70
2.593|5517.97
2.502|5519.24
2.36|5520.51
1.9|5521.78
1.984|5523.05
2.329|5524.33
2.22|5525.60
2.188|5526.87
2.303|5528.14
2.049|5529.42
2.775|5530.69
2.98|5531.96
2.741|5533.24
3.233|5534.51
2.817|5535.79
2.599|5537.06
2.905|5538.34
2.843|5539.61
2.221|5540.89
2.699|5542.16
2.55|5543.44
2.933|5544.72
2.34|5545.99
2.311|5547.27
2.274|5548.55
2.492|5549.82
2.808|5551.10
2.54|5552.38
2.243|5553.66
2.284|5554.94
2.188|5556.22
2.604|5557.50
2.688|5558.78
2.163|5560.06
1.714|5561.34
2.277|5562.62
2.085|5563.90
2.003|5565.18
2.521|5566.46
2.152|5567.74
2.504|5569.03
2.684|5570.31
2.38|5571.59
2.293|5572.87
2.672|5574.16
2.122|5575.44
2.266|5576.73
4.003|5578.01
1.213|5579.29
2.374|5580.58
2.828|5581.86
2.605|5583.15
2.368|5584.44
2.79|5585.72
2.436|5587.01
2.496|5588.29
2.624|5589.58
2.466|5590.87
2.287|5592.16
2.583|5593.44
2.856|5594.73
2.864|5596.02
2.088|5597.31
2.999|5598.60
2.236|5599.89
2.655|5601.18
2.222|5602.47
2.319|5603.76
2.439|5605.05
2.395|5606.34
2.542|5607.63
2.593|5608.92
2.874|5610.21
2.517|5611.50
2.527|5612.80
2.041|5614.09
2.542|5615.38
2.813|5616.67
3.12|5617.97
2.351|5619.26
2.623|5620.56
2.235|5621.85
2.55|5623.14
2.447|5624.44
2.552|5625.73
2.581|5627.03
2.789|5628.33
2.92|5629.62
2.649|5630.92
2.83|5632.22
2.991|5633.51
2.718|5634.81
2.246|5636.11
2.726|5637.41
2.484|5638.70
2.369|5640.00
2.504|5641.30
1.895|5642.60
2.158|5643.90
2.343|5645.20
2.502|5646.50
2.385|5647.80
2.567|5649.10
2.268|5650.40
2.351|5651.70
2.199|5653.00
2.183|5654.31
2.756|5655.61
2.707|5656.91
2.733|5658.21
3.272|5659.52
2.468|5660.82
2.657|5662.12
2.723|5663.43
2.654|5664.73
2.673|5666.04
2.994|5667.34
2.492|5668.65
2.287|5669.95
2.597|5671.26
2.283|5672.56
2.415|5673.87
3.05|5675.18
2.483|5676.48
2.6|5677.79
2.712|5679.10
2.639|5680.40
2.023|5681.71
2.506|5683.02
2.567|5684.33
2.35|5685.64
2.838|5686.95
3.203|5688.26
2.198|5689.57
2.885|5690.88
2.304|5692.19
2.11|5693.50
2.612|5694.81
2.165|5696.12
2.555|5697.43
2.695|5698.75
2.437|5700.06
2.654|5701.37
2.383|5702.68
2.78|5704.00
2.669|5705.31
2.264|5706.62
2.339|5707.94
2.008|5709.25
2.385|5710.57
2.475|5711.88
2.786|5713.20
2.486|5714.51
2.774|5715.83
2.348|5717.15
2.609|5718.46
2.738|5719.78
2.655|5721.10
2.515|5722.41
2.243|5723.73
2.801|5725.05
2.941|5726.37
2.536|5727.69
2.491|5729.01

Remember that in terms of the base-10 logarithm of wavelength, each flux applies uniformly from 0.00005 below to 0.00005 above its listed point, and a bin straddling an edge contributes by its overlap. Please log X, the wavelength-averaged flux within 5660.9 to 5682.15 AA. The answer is 2.58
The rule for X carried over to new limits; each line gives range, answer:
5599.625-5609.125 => 2.43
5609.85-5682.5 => 2.55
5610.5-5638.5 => 2.61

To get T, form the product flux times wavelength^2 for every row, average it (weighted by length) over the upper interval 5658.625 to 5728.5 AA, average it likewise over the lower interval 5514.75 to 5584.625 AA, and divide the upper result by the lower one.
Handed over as 1.10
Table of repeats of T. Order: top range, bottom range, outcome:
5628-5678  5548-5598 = 1.08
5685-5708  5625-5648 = 1.02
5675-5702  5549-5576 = 1.13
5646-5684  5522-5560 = 1.07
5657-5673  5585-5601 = 1.06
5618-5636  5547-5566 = 1.17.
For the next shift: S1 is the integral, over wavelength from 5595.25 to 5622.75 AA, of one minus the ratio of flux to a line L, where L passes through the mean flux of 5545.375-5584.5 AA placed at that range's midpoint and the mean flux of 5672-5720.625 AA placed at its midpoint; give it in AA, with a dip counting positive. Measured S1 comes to -1.0 AA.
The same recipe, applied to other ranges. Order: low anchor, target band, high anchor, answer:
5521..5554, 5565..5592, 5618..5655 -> 0.34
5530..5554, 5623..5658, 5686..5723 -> 0.95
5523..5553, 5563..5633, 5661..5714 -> 0.87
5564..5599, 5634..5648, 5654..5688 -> 0.93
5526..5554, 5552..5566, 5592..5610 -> 1.71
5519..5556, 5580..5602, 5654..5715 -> -0.38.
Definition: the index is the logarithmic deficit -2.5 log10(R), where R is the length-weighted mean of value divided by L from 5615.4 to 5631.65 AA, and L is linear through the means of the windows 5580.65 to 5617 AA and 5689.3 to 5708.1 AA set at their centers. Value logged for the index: -0.048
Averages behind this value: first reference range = 2.53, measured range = 2.63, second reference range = 2.48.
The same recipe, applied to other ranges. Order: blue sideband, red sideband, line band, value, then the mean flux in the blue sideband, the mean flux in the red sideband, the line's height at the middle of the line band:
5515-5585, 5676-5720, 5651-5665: -0.05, 2.46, 2.51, 2.5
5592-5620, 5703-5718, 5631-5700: -0.01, 2.54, 2.48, 2.51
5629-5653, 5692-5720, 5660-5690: -0.05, 2.49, 2.48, 2.48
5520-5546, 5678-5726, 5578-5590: 0.01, 2.53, 2.52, 2.53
